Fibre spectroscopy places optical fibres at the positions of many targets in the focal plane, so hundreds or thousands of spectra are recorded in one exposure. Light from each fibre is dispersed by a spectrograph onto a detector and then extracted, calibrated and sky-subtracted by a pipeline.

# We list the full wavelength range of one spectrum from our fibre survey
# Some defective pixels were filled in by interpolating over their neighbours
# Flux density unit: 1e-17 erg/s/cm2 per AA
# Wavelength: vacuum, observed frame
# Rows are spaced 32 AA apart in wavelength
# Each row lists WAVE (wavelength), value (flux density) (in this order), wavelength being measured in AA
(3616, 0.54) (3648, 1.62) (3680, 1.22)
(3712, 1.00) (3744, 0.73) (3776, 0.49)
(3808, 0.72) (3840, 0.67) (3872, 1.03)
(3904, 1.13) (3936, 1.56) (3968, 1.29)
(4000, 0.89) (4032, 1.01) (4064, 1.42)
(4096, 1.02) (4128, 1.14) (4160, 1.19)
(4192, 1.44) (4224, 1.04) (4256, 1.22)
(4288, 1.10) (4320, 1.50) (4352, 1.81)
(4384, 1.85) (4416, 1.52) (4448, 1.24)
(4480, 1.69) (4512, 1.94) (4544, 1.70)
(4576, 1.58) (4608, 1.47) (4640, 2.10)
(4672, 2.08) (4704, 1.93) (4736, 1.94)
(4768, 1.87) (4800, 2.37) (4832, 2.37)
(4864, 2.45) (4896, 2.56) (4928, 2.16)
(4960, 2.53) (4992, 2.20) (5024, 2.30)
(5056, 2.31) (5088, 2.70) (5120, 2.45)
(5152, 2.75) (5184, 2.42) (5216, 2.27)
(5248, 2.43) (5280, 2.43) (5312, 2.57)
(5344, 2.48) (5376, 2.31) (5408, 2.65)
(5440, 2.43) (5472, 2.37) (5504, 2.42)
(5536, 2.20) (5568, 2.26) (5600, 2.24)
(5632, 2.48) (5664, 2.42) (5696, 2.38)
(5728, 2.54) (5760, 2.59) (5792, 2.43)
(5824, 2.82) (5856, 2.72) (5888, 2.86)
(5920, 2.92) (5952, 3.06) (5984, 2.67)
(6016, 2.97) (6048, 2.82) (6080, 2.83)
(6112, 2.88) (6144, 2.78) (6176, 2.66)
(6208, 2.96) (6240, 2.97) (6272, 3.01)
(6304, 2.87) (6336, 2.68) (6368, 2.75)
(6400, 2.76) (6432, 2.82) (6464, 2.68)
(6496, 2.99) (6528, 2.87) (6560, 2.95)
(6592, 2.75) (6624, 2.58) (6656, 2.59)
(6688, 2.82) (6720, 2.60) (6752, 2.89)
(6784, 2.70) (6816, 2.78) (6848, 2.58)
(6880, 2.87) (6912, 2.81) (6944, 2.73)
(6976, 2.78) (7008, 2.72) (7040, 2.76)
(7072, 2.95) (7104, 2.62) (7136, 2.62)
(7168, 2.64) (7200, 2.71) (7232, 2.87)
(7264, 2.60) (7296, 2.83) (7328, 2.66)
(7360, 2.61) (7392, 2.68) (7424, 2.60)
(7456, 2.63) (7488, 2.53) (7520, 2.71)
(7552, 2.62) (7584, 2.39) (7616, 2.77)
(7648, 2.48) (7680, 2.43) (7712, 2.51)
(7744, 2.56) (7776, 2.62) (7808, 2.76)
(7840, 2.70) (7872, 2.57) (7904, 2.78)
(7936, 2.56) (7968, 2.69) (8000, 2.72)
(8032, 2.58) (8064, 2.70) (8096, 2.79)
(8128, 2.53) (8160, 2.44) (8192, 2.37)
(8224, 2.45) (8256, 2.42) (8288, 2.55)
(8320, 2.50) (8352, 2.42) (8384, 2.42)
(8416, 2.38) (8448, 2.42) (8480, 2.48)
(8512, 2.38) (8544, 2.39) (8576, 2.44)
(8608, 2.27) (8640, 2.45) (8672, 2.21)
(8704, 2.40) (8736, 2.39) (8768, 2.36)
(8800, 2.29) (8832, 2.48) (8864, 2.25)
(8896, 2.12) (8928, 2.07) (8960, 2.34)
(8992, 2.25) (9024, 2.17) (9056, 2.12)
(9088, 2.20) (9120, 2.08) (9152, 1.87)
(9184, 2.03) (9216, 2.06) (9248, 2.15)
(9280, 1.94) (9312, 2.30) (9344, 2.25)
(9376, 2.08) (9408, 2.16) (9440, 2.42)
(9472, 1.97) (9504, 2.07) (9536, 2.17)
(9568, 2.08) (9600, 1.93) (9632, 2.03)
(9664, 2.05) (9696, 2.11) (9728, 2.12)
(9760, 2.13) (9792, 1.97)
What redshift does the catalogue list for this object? 0.07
